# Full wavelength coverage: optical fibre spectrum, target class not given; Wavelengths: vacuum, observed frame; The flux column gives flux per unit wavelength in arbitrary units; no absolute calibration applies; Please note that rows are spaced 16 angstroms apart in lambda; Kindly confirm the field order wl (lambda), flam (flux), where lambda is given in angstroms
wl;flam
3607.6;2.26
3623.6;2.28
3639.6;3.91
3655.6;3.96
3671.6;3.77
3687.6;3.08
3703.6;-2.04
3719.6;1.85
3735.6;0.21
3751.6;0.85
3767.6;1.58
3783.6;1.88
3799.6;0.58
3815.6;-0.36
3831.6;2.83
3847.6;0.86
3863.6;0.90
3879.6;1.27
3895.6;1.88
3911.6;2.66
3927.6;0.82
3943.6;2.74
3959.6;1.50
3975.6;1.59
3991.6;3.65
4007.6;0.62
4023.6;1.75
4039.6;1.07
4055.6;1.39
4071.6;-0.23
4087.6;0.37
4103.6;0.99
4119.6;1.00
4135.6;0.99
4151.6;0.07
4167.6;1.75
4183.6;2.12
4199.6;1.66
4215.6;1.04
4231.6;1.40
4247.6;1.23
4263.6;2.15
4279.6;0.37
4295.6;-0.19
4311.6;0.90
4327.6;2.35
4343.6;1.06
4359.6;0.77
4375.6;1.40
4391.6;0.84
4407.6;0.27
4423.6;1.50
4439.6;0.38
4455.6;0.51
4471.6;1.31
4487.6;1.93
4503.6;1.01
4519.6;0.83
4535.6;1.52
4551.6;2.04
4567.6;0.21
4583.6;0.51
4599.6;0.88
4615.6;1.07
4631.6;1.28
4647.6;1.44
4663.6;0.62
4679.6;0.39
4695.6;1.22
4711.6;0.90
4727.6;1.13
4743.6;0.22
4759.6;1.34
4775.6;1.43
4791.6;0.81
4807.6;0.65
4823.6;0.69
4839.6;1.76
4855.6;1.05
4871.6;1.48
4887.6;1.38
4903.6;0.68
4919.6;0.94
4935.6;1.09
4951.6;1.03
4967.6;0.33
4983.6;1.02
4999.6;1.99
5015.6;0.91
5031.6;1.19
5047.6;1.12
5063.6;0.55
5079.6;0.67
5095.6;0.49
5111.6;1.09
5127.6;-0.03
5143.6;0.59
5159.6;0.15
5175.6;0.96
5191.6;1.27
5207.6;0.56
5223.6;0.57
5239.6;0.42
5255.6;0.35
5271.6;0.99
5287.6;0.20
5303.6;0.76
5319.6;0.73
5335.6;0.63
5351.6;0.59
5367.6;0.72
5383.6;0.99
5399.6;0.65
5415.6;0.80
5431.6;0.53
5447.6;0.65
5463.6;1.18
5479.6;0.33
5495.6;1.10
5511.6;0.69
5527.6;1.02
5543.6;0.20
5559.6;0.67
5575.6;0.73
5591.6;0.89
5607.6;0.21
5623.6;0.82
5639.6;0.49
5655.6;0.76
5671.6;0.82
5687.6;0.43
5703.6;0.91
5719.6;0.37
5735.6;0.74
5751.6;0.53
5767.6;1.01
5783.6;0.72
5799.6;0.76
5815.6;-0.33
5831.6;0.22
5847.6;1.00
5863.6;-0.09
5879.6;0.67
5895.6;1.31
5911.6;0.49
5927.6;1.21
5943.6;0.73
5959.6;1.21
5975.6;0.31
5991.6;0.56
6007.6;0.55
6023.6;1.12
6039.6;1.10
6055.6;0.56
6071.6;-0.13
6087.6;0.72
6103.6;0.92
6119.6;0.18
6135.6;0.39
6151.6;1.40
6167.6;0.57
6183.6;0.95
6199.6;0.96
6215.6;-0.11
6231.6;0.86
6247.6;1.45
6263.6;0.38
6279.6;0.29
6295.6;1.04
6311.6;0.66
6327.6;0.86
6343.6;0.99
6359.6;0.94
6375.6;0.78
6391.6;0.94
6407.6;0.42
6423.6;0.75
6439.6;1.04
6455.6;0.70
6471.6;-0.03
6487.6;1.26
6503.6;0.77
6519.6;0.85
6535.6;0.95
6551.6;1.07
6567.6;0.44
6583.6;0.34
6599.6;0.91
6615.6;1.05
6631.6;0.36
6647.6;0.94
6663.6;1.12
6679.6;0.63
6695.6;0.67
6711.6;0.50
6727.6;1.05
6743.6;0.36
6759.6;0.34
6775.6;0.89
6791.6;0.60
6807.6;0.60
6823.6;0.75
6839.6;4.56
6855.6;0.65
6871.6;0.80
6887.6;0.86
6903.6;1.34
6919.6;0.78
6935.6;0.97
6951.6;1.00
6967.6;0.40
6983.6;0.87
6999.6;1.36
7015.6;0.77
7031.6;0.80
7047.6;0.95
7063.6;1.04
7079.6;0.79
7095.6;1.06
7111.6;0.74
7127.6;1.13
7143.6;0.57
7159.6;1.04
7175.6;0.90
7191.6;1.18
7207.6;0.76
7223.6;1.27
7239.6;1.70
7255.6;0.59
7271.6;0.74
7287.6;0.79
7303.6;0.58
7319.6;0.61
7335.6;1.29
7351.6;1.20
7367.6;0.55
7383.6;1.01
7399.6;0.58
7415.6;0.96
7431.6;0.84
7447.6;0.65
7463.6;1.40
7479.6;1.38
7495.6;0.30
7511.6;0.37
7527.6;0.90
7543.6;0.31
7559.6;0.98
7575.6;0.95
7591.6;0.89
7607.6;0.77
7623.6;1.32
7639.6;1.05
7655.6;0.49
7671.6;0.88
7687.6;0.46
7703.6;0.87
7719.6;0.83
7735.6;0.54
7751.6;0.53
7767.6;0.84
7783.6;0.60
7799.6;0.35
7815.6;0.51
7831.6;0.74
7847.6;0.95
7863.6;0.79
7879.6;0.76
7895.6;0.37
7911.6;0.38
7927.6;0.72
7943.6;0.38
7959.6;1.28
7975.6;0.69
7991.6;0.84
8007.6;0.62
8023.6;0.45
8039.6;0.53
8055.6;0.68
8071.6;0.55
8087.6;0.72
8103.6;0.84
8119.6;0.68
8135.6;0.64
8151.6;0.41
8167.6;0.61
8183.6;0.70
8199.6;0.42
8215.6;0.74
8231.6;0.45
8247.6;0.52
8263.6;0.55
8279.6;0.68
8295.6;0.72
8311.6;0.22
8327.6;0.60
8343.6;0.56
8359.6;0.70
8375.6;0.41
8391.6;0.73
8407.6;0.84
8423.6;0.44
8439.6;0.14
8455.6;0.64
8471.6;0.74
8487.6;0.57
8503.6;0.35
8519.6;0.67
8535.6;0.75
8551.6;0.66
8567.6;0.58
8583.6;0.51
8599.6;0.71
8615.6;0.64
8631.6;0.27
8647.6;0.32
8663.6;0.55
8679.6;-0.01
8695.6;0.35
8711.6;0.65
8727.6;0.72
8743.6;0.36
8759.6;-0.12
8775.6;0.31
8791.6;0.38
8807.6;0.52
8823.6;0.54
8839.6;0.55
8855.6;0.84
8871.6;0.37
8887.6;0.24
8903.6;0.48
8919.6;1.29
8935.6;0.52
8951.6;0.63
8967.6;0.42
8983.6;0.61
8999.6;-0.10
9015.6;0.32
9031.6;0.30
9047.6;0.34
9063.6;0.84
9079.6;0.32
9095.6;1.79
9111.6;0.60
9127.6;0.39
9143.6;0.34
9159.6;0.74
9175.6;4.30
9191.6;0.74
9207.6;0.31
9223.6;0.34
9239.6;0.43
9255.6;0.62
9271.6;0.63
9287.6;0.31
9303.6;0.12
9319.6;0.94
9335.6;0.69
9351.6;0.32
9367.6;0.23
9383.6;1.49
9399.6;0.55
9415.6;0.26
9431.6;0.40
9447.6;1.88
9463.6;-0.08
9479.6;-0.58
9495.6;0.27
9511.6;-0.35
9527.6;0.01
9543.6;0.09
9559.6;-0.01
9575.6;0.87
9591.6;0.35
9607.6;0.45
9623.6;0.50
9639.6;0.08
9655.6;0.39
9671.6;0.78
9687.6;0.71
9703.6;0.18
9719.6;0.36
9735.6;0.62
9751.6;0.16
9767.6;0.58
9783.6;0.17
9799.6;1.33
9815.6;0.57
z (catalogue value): 0.833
